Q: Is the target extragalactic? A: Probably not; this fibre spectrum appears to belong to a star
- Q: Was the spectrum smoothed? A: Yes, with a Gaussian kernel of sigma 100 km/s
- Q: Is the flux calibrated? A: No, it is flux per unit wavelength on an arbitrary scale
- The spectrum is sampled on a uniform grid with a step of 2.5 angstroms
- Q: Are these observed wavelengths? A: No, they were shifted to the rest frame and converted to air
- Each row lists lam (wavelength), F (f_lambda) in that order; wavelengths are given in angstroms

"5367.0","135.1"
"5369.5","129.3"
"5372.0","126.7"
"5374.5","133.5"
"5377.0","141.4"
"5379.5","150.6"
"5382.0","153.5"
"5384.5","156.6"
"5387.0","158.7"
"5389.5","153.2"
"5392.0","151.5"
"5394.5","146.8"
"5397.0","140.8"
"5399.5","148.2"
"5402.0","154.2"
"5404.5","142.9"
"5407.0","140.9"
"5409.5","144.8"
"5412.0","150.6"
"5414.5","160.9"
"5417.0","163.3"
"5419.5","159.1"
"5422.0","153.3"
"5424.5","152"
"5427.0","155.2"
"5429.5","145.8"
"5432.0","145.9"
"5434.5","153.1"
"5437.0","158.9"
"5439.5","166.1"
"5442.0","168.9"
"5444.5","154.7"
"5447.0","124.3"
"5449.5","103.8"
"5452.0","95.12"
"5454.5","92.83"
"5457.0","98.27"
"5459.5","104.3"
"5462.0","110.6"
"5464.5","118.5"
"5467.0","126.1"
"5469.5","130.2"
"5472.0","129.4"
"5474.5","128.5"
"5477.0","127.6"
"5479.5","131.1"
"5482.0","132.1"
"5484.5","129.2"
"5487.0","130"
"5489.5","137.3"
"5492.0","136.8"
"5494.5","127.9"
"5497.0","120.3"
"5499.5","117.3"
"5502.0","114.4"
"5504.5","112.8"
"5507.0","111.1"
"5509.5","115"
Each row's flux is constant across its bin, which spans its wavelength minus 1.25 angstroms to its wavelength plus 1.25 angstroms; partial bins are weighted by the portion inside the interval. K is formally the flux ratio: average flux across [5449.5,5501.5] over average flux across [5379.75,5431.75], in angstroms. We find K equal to 0.80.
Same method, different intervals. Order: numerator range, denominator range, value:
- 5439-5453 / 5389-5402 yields 0.91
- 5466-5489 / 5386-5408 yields 0.87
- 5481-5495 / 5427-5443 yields 0.85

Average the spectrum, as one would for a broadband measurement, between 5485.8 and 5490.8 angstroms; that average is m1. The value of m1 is 134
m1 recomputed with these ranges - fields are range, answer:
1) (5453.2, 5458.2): 95.5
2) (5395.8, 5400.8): 145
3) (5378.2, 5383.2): 152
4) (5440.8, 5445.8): 161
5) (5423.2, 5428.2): 154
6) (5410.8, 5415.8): 156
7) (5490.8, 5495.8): 132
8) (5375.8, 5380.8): 146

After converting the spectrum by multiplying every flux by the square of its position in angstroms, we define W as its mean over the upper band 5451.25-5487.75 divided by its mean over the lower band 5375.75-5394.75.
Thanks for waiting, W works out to 0.81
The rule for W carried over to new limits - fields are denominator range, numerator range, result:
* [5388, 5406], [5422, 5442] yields 1.06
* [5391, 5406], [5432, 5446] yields 1.09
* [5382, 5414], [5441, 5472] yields 0.81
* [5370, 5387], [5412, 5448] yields 1.09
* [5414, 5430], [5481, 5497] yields 0.86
